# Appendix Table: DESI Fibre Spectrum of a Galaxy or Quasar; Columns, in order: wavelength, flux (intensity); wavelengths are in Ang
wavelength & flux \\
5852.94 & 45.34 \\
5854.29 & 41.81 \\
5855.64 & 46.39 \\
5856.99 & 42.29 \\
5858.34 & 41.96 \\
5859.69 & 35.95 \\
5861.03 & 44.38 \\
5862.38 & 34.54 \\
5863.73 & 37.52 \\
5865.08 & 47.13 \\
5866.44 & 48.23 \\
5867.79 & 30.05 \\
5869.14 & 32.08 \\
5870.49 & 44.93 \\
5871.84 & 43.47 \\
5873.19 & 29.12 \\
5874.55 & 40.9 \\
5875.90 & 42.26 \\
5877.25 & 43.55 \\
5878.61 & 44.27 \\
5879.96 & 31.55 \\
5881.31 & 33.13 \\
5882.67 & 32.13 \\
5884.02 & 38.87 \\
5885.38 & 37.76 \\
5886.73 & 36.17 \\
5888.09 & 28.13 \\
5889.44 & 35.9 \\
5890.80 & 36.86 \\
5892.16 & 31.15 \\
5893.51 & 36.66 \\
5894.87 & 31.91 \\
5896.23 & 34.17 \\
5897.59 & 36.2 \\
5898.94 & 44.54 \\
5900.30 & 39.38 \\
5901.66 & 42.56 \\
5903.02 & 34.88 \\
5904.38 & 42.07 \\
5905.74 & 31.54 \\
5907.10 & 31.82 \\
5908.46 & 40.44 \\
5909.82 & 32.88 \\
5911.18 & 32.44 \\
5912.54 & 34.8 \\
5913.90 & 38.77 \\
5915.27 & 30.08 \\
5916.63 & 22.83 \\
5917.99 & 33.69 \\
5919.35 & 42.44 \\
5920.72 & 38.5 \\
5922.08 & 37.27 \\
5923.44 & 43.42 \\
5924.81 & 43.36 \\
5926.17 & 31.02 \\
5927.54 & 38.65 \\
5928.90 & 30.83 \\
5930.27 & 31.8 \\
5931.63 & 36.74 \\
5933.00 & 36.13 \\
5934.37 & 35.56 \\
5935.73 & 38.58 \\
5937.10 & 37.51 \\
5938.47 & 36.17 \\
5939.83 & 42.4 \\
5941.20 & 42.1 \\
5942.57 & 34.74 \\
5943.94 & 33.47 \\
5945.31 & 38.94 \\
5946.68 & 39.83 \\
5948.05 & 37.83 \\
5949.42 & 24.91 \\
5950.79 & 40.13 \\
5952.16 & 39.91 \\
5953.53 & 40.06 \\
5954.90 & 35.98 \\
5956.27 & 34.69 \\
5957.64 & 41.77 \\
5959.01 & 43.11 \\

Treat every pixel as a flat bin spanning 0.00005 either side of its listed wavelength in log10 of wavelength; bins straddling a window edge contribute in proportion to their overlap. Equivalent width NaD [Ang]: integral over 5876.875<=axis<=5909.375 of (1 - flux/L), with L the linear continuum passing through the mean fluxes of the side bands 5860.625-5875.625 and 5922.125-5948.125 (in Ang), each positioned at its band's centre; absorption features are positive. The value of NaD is 1.8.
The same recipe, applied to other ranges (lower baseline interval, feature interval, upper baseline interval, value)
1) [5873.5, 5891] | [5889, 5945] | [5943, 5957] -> 0.7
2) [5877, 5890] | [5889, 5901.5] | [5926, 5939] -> -0.3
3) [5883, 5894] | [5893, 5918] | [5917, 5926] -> 1.0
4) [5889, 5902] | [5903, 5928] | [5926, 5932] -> -0.6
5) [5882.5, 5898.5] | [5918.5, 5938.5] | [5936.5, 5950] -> -0.5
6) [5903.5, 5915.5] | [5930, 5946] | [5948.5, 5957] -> -0.6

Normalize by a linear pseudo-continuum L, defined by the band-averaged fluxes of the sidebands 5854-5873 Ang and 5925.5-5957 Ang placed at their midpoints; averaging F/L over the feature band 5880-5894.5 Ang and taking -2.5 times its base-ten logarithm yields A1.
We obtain 0.14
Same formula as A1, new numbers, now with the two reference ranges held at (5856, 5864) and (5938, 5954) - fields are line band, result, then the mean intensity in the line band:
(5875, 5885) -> 0.04 mag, 38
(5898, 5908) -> 0.02 mag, 38.1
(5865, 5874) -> 0.02 mag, 38.8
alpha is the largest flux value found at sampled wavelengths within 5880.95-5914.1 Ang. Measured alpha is 44.54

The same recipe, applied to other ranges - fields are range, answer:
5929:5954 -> 42.4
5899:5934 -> 43.42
